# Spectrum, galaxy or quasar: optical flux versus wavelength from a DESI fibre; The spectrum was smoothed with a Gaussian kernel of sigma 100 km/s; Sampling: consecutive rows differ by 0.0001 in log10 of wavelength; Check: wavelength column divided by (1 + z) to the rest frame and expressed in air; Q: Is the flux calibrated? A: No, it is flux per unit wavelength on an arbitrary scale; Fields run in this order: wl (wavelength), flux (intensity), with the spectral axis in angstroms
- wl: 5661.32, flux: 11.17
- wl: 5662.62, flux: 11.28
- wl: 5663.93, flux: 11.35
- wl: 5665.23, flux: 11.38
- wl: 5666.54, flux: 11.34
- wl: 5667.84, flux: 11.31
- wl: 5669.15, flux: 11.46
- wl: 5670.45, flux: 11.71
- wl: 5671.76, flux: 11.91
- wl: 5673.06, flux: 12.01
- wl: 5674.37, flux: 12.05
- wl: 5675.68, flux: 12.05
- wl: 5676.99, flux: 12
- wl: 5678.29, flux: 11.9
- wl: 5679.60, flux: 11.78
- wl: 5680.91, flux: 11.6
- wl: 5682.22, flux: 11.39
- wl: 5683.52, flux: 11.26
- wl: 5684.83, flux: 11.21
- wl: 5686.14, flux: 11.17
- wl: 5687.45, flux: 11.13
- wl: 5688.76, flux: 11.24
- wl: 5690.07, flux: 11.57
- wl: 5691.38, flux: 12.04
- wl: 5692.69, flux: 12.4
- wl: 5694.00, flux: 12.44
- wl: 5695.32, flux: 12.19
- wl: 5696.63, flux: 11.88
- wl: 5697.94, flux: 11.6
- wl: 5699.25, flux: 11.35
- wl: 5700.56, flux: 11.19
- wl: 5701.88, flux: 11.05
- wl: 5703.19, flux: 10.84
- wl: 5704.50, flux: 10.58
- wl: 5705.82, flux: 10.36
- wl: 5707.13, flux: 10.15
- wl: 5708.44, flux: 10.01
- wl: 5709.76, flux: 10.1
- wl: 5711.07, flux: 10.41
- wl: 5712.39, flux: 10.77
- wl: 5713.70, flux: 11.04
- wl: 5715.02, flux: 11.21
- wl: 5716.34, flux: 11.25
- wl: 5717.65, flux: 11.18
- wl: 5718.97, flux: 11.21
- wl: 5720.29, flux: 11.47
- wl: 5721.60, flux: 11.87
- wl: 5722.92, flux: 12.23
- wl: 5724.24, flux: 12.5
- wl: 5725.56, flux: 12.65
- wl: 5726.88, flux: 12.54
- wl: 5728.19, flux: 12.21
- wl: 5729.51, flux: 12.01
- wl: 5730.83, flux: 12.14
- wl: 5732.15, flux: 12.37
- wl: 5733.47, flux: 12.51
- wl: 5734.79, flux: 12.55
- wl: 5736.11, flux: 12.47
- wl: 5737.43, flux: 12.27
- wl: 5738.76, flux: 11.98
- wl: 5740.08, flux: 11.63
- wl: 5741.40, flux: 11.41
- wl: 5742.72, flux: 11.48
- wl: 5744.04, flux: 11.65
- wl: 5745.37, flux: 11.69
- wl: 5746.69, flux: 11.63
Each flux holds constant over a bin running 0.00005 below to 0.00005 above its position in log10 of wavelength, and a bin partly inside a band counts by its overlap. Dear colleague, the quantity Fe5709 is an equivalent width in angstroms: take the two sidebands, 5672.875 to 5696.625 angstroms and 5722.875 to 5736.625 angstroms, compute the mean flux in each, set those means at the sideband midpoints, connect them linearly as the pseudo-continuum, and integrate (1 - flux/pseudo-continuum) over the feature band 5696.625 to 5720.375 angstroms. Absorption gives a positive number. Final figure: 2.3 angstroms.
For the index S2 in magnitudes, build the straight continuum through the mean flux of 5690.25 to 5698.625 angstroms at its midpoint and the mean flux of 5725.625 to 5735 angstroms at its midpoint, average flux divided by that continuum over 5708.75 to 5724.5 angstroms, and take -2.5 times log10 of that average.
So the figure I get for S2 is 0.10 mag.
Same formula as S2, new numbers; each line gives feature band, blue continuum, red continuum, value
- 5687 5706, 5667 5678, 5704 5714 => -0.058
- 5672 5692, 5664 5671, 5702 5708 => -0.052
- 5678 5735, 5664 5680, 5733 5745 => 0.033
